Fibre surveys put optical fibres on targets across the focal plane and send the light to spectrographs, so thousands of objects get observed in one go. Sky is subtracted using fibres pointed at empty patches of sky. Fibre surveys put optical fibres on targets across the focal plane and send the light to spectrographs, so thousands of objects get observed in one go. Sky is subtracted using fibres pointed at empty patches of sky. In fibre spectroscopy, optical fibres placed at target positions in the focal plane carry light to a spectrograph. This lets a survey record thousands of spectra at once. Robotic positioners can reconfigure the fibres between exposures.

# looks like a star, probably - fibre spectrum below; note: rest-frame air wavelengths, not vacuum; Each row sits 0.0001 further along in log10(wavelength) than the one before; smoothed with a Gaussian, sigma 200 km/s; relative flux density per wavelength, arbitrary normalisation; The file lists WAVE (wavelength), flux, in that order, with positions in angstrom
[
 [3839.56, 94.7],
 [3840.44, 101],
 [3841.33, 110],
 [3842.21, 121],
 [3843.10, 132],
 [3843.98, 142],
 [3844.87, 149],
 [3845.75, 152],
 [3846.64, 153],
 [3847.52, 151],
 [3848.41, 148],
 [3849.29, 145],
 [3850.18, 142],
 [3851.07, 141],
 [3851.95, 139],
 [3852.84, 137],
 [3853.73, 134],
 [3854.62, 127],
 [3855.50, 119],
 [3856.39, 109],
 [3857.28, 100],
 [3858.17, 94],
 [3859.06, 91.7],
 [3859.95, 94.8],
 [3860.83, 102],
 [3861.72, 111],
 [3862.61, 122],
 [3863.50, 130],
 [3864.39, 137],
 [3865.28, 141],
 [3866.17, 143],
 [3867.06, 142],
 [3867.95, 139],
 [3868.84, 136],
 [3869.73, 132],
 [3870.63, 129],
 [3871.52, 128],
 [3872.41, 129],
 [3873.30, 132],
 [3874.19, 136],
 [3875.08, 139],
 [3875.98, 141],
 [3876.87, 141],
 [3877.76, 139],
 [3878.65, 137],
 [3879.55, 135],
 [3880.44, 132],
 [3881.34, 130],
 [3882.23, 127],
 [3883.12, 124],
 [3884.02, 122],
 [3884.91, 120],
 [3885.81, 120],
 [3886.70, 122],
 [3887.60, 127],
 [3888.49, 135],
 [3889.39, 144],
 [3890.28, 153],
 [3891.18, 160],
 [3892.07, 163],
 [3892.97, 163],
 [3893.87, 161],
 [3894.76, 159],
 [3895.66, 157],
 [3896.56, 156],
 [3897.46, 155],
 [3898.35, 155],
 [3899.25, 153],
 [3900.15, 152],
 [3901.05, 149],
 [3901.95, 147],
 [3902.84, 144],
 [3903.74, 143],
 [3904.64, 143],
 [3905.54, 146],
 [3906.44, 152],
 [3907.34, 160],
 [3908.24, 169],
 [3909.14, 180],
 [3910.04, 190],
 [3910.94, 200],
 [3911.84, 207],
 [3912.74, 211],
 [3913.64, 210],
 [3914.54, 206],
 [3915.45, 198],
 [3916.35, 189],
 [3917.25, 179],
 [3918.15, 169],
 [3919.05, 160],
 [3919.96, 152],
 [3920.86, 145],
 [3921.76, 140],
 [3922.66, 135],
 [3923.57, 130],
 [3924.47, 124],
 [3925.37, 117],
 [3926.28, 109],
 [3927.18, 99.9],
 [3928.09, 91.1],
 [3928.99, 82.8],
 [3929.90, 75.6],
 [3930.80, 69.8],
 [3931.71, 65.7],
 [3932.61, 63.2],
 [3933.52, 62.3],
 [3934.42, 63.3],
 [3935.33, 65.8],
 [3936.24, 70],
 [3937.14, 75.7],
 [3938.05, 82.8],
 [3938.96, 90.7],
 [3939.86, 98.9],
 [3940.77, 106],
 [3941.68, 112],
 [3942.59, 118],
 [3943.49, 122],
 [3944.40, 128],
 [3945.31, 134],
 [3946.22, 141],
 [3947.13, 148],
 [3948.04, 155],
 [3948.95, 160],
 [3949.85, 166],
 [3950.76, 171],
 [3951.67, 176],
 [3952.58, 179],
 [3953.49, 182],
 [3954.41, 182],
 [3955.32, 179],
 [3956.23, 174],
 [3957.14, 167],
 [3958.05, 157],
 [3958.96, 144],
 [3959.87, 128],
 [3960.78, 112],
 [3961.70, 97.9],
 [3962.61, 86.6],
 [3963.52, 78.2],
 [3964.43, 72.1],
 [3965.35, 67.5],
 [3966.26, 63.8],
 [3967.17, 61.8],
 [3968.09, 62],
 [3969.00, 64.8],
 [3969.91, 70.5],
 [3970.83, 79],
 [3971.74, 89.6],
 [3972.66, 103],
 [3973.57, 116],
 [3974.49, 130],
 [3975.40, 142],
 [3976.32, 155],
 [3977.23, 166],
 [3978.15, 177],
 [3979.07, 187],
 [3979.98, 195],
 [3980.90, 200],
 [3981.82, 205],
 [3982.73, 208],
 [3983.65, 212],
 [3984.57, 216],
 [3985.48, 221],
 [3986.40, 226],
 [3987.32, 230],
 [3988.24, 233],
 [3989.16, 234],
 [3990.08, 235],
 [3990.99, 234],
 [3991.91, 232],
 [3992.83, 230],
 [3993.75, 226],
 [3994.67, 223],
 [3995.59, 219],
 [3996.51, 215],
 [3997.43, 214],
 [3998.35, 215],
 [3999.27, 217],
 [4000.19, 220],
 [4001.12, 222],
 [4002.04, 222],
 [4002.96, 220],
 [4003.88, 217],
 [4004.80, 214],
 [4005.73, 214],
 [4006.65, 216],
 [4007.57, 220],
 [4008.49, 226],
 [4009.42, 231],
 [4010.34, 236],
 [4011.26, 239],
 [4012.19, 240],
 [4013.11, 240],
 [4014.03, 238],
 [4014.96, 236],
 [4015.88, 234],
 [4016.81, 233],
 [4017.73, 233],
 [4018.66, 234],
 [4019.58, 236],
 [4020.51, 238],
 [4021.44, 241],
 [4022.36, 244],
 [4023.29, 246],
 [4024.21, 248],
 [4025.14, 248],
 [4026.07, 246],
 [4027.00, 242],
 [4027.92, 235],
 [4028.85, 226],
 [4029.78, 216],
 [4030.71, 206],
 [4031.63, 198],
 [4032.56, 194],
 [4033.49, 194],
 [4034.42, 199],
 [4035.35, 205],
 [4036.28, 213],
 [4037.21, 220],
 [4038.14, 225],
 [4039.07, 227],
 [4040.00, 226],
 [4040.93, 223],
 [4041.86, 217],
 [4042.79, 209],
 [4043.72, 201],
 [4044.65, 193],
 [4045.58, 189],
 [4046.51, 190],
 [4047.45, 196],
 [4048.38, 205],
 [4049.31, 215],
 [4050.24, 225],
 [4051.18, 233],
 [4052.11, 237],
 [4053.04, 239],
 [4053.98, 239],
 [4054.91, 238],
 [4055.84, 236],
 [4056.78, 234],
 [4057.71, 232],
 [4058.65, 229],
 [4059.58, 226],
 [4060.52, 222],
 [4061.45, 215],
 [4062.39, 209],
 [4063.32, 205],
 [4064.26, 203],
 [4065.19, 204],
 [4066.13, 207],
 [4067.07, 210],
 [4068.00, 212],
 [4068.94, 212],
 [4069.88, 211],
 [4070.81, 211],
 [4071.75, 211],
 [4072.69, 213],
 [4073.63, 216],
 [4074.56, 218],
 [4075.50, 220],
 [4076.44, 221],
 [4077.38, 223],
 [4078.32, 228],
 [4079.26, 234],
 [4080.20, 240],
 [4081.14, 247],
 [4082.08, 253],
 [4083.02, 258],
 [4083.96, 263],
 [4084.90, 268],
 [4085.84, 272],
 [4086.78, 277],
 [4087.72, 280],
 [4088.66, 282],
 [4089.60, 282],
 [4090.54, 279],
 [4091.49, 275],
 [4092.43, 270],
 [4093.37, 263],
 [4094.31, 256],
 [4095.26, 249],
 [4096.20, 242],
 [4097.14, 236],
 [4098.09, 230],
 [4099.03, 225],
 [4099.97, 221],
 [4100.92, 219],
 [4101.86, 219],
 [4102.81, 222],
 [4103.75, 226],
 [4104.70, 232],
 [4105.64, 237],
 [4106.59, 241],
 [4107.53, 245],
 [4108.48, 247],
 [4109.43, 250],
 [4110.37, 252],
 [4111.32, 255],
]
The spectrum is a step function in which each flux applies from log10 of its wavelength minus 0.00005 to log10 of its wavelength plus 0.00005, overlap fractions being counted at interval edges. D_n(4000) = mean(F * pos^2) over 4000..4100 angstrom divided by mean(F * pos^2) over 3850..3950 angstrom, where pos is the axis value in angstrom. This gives 1.8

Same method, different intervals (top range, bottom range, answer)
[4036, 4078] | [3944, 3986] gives 1.60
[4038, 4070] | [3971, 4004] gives 1.13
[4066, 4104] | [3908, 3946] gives 2.02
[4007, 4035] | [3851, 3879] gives 1.96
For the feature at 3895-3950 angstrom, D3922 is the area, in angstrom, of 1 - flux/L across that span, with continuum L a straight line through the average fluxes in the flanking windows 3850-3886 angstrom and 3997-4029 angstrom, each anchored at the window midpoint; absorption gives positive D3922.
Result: 9.5 angstrom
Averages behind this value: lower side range 127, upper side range 231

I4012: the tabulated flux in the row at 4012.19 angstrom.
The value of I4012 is 240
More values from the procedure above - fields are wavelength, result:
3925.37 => 117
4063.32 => 205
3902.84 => 144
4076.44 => 221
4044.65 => 193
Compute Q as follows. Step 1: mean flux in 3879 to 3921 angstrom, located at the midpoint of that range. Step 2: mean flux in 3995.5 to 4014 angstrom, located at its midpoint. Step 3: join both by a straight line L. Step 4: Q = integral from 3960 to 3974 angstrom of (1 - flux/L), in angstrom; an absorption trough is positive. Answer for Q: 8.2 angstrom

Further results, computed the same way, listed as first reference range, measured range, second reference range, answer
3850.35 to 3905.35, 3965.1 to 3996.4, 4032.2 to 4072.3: 2.41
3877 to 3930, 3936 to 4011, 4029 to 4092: 8.37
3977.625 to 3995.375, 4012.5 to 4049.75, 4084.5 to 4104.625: 1.52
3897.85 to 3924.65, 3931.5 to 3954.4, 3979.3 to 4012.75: 8.33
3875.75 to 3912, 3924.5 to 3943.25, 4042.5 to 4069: 8.86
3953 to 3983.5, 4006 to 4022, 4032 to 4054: -4.65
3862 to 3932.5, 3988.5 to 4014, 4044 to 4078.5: -4.76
